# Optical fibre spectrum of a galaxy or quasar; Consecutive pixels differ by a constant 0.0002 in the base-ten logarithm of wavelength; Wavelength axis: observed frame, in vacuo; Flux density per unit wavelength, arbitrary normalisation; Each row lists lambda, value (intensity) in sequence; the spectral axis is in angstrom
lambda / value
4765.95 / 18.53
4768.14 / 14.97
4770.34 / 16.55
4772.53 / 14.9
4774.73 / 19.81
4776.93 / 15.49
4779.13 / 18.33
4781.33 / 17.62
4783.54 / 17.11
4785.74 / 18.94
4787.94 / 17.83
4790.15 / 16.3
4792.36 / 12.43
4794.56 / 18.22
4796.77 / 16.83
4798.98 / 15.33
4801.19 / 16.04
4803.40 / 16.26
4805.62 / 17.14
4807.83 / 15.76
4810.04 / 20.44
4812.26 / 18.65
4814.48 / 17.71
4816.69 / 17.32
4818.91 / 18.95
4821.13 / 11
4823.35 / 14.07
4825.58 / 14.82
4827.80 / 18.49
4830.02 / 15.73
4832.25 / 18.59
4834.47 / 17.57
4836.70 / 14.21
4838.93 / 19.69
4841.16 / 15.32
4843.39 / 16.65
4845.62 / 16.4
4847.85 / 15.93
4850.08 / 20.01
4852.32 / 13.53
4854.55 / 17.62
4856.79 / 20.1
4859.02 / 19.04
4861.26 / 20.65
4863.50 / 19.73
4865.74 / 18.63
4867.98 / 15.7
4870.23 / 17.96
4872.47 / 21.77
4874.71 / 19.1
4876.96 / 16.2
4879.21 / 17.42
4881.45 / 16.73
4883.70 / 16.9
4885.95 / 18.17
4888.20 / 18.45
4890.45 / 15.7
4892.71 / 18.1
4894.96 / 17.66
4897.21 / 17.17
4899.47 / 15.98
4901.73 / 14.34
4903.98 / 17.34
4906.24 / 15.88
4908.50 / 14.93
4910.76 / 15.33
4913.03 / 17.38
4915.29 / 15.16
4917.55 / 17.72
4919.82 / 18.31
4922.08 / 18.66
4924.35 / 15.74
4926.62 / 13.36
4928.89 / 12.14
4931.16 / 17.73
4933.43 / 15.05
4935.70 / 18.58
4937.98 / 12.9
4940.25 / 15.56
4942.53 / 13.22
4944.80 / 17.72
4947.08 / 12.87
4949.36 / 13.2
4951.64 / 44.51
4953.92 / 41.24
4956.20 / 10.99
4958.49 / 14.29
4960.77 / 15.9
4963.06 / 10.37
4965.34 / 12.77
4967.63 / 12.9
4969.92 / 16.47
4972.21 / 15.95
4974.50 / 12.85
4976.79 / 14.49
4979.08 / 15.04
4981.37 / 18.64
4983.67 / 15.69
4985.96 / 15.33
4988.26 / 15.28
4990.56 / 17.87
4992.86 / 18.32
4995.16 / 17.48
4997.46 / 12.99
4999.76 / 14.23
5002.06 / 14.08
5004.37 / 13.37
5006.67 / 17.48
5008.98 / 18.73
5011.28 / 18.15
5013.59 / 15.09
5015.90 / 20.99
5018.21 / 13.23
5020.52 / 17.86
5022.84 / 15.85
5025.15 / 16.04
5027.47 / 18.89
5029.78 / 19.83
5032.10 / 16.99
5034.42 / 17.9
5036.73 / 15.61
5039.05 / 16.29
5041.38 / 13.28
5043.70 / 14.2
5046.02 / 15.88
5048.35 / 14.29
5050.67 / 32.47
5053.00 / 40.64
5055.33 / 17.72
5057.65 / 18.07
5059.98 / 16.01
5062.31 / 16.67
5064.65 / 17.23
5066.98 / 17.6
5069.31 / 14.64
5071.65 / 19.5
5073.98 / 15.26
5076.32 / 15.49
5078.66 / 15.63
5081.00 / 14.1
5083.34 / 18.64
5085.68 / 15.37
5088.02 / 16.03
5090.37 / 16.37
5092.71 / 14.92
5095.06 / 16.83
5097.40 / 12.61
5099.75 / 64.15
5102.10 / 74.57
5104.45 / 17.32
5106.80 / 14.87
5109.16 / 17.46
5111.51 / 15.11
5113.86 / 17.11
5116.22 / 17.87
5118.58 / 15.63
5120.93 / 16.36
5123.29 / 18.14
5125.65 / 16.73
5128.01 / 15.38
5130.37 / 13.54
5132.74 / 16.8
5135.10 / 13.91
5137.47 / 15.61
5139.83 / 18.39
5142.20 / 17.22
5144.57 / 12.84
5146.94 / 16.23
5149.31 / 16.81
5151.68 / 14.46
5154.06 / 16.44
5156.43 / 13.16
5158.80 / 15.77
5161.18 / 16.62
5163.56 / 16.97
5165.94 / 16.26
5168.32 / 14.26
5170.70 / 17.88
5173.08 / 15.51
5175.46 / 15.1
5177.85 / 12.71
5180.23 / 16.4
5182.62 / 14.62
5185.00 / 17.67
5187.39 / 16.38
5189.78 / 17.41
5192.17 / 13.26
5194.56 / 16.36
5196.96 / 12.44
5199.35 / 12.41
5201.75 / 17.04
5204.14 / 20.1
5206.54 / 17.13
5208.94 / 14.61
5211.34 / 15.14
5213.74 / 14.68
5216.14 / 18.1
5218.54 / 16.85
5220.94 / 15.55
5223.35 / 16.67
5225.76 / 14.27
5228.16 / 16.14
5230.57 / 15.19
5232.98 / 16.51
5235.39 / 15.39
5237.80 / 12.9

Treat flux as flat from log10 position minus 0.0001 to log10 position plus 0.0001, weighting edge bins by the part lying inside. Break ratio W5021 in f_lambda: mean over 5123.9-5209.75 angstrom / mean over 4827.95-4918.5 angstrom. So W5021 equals 0.91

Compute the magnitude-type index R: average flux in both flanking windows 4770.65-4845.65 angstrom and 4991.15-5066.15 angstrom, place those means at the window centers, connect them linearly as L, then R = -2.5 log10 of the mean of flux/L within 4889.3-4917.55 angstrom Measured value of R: 0.06 mag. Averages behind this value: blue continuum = 16.8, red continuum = 17.7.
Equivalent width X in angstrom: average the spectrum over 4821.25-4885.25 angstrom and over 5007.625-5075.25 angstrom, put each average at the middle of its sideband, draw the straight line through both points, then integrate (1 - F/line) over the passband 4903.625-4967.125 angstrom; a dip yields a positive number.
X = 2.2 angstrom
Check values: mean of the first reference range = 17.4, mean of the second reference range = 18.1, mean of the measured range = 17.1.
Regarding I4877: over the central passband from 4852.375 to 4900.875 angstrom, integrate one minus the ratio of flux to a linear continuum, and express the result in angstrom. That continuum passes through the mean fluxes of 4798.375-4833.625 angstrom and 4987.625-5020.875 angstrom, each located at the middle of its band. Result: -4.0 angstrom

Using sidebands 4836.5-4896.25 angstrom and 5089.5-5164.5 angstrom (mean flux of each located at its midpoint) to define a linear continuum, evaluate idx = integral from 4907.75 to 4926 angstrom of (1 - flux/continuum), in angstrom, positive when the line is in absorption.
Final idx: 1.5 angstrom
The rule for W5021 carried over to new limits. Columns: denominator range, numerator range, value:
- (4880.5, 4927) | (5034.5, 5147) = 1.15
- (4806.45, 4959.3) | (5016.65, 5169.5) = 1.05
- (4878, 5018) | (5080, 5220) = 1.06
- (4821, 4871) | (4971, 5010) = 0.92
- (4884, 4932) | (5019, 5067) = 1.13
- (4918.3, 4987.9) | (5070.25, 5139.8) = 1.17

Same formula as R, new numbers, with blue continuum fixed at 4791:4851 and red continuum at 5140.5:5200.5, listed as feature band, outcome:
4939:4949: 0.11 mag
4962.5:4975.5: 0.18 mag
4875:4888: -0.06 mag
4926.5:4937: 0.05 mag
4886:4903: -0.03 mag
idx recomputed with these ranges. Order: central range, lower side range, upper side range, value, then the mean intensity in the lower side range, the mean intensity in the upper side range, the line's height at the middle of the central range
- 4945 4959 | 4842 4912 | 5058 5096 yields -4.9 angstrom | 17.4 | 16.3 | 17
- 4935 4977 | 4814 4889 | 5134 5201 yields -1.3 angstrom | 17.4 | 15.5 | 16.7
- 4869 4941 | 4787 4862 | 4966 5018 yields -1.1 angstrom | 16.9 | 15.9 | 16.4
